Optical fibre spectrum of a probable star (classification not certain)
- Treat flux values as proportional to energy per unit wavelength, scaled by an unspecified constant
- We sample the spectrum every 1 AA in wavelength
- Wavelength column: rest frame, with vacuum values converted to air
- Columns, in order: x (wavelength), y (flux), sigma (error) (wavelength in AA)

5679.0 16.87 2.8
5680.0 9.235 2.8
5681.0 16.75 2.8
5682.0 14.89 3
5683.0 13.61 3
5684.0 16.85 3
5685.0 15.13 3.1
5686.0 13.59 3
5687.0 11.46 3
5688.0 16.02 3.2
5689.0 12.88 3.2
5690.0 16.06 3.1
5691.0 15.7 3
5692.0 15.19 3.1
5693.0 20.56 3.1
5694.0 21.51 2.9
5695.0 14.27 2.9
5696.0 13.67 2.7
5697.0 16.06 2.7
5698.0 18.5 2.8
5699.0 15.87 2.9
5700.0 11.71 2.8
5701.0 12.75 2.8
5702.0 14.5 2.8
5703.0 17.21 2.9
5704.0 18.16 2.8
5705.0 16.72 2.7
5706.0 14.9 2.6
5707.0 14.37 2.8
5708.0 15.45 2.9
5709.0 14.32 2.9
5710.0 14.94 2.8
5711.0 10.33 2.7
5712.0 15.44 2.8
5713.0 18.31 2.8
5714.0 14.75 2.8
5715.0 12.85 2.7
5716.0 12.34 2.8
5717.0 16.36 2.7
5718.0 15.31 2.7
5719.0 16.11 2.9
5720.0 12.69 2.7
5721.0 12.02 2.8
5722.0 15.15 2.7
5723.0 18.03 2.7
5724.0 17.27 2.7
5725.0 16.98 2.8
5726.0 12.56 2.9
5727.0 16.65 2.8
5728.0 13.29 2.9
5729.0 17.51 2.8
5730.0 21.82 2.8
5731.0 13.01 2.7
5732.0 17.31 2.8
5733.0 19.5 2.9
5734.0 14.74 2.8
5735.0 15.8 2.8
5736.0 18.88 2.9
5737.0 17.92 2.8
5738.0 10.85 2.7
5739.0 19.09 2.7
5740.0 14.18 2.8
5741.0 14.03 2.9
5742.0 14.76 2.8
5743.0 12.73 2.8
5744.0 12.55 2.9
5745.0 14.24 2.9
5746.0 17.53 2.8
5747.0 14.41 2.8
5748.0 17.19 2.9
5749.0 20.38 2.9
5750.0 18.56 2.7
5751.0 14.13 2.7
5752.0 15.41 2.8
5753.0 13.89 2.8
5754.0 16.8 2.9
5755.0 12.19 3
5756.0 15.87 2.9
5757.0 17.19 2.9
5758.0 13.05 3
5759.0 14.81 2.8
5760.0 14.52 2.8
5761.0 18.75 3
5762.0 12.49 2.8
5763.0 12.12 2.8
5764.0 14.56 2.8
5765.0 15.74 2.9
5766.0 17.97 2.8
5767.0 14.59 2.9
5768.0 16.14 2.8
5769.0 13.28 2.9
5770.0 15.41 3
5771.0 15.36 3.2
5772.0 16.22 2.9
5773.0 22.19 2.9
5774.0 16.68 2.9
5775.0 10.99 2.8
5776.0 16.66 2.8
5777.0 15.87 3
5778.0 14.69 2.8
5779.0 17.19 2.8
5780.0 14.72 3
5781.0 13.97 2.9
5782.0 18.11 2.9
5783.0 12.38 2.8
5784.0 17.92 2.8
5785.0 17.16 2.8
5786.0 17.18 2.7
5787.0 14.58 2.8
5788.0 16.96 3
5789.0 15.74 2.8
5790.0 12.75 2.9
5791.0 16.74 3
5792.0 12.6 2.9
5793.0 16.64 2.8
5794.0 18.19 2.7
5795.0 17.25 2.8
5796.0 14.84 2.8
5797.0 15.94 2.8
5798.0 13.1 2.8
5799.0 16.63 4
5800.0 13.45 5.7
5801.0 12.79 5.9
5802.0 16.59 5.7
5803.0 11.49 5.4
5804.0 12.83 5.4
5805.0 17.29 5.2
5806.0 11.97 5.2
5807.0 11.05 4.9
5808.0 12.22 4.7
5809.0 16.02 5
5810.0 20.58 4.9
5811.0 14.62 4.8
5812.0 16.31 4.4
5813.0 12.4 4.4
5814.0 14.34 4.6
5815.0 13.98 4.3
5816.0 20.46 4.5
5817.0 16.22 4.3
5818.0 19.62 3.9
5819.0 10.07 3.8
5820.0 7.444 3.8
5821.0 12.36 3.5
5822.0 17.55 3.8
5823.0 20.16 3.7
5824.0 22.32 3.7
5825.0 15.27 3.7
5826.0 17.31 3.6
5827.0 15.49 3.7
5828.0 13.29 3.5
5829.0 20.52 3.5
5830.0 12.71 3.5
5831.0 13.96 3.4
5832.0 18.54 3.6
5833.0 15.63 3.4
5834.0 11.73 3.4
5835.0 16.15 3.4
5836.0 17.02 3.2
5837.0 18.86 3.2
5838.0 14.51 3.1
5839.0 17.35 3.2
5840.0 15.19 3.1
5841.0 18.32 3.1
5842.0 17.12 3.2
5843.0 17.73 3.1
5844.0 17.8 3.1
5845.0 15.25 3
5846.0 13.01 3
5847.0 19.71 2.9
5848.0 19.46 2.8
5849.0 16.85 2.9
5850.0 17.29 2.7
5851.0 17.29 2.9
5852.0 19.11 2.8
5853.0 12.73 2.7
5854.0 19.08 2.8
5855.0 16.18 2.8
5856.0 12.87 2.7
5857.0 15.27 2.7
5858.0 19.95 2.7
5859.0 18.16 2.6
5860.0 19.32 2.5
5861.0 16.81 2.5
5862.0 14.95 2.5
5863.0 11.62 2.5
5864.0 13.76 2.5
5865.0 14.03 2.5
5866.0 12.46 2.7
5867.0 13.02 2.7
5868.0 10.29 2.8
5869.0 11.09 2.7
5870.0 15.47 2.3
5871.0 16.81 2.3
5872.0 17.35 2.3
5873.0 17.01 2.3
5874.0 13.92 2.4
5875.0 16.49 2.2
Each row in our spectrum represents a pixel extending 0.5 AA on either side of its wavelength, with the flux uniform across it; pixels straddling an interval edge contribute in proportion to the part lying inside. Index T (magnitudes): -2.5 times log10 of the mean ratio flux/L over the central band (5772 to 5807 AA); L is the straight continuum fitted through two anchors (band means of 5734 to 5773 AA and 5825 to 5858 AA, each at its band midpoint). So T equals 0.03 mag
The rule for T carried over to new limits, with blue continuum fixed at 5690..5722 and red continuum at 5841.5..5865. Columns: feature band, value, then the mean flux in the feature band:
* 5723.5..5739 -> -0.060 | 16.4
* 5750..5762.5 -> 0.044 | 15.1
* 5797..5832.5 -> 0.071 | 15.2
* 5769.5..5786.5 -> -0.011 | 16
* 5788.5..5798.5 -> 0.044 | 15.4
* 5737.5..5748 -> 0.073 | 14.6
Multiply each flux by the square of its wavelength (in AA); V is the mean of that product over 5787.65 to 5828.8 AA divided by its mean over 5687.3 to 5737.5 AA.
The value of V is 1.0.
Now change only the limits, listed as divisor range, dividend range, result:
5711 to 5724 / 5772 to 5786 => 1.11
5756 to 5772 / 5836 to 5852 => 1.16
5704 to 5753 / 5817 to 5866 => 1.08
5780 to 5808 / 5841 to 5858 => 1.14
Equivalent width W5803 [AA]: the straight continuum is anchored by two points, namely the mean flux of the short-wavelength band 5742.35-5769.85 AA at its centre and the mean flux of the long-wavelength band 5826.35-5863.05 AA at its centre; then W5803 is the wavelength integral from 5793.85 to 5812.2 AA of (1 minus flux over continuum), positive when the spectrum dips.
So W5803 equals 1.23 AA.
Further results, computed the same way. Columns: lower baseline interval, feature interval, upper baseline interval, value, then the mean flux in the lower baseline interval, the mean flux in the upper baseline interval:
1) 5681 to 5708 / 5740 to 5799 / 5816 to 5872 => 0.83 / 15.5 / 15.9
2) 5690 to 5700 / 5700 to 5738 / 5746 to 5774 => 1.78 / 16.5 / 15.7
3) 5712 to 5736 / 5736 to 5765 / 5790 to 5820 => 0.43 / 15.7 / 14.9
